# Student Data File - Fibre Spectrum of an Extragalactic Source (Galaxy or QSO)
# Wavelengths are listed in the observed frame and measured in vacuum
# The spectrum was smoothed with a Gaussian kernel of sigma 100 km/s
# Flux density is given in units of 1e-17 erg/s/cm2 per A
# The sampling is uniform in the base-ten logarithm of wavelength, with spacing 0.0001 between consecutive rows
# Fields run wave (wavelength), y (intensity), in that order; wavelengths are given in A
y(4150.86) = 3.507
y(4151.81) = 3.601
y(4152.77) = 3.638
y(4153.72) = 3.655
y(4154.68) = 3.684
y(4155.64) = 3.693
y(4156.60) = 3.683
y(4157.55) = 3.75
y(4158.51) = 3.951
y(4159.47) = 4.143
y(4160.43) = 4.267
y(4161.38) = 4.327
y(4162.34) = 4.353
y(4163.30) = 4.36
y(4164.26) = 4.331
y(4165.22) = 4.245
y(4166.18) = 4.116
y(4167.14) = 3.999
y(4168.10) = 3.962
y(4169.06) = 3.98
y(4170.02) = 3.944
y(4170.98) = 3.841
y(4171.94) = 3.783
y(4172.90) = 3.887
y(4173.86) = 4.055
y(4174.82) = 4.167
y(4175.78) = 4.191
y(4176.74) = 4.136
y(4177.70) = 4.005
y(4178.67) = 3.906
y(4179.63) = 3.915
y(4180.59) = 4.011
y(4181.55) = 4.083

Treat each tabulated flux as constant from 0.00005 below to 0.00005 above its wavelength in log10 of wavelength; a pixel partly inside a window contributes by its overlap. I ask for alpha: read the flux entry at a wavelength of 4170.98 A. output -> 3.841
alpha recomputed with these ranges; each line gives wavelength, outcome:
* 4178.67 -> 3.906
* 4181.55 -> 4.083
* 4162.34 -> 4.353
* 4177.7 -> 4.005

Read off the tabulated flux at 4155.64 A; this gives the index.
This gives 3.693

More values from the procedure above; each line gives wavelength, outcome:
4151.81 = 3.601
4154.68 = 3.684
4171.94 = 3.783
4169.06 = 3.98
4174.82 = 4.167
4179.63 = 3.915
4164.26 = 4.331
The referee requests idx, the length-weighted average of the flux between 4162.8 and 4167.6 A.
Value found 4.21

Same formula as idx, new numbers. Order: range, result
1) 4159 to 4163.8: 4.29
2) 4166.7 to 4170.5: 3.97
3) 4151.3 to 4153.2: 3.62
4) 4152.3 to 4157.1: 3.67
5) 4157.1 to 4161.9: 4.09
